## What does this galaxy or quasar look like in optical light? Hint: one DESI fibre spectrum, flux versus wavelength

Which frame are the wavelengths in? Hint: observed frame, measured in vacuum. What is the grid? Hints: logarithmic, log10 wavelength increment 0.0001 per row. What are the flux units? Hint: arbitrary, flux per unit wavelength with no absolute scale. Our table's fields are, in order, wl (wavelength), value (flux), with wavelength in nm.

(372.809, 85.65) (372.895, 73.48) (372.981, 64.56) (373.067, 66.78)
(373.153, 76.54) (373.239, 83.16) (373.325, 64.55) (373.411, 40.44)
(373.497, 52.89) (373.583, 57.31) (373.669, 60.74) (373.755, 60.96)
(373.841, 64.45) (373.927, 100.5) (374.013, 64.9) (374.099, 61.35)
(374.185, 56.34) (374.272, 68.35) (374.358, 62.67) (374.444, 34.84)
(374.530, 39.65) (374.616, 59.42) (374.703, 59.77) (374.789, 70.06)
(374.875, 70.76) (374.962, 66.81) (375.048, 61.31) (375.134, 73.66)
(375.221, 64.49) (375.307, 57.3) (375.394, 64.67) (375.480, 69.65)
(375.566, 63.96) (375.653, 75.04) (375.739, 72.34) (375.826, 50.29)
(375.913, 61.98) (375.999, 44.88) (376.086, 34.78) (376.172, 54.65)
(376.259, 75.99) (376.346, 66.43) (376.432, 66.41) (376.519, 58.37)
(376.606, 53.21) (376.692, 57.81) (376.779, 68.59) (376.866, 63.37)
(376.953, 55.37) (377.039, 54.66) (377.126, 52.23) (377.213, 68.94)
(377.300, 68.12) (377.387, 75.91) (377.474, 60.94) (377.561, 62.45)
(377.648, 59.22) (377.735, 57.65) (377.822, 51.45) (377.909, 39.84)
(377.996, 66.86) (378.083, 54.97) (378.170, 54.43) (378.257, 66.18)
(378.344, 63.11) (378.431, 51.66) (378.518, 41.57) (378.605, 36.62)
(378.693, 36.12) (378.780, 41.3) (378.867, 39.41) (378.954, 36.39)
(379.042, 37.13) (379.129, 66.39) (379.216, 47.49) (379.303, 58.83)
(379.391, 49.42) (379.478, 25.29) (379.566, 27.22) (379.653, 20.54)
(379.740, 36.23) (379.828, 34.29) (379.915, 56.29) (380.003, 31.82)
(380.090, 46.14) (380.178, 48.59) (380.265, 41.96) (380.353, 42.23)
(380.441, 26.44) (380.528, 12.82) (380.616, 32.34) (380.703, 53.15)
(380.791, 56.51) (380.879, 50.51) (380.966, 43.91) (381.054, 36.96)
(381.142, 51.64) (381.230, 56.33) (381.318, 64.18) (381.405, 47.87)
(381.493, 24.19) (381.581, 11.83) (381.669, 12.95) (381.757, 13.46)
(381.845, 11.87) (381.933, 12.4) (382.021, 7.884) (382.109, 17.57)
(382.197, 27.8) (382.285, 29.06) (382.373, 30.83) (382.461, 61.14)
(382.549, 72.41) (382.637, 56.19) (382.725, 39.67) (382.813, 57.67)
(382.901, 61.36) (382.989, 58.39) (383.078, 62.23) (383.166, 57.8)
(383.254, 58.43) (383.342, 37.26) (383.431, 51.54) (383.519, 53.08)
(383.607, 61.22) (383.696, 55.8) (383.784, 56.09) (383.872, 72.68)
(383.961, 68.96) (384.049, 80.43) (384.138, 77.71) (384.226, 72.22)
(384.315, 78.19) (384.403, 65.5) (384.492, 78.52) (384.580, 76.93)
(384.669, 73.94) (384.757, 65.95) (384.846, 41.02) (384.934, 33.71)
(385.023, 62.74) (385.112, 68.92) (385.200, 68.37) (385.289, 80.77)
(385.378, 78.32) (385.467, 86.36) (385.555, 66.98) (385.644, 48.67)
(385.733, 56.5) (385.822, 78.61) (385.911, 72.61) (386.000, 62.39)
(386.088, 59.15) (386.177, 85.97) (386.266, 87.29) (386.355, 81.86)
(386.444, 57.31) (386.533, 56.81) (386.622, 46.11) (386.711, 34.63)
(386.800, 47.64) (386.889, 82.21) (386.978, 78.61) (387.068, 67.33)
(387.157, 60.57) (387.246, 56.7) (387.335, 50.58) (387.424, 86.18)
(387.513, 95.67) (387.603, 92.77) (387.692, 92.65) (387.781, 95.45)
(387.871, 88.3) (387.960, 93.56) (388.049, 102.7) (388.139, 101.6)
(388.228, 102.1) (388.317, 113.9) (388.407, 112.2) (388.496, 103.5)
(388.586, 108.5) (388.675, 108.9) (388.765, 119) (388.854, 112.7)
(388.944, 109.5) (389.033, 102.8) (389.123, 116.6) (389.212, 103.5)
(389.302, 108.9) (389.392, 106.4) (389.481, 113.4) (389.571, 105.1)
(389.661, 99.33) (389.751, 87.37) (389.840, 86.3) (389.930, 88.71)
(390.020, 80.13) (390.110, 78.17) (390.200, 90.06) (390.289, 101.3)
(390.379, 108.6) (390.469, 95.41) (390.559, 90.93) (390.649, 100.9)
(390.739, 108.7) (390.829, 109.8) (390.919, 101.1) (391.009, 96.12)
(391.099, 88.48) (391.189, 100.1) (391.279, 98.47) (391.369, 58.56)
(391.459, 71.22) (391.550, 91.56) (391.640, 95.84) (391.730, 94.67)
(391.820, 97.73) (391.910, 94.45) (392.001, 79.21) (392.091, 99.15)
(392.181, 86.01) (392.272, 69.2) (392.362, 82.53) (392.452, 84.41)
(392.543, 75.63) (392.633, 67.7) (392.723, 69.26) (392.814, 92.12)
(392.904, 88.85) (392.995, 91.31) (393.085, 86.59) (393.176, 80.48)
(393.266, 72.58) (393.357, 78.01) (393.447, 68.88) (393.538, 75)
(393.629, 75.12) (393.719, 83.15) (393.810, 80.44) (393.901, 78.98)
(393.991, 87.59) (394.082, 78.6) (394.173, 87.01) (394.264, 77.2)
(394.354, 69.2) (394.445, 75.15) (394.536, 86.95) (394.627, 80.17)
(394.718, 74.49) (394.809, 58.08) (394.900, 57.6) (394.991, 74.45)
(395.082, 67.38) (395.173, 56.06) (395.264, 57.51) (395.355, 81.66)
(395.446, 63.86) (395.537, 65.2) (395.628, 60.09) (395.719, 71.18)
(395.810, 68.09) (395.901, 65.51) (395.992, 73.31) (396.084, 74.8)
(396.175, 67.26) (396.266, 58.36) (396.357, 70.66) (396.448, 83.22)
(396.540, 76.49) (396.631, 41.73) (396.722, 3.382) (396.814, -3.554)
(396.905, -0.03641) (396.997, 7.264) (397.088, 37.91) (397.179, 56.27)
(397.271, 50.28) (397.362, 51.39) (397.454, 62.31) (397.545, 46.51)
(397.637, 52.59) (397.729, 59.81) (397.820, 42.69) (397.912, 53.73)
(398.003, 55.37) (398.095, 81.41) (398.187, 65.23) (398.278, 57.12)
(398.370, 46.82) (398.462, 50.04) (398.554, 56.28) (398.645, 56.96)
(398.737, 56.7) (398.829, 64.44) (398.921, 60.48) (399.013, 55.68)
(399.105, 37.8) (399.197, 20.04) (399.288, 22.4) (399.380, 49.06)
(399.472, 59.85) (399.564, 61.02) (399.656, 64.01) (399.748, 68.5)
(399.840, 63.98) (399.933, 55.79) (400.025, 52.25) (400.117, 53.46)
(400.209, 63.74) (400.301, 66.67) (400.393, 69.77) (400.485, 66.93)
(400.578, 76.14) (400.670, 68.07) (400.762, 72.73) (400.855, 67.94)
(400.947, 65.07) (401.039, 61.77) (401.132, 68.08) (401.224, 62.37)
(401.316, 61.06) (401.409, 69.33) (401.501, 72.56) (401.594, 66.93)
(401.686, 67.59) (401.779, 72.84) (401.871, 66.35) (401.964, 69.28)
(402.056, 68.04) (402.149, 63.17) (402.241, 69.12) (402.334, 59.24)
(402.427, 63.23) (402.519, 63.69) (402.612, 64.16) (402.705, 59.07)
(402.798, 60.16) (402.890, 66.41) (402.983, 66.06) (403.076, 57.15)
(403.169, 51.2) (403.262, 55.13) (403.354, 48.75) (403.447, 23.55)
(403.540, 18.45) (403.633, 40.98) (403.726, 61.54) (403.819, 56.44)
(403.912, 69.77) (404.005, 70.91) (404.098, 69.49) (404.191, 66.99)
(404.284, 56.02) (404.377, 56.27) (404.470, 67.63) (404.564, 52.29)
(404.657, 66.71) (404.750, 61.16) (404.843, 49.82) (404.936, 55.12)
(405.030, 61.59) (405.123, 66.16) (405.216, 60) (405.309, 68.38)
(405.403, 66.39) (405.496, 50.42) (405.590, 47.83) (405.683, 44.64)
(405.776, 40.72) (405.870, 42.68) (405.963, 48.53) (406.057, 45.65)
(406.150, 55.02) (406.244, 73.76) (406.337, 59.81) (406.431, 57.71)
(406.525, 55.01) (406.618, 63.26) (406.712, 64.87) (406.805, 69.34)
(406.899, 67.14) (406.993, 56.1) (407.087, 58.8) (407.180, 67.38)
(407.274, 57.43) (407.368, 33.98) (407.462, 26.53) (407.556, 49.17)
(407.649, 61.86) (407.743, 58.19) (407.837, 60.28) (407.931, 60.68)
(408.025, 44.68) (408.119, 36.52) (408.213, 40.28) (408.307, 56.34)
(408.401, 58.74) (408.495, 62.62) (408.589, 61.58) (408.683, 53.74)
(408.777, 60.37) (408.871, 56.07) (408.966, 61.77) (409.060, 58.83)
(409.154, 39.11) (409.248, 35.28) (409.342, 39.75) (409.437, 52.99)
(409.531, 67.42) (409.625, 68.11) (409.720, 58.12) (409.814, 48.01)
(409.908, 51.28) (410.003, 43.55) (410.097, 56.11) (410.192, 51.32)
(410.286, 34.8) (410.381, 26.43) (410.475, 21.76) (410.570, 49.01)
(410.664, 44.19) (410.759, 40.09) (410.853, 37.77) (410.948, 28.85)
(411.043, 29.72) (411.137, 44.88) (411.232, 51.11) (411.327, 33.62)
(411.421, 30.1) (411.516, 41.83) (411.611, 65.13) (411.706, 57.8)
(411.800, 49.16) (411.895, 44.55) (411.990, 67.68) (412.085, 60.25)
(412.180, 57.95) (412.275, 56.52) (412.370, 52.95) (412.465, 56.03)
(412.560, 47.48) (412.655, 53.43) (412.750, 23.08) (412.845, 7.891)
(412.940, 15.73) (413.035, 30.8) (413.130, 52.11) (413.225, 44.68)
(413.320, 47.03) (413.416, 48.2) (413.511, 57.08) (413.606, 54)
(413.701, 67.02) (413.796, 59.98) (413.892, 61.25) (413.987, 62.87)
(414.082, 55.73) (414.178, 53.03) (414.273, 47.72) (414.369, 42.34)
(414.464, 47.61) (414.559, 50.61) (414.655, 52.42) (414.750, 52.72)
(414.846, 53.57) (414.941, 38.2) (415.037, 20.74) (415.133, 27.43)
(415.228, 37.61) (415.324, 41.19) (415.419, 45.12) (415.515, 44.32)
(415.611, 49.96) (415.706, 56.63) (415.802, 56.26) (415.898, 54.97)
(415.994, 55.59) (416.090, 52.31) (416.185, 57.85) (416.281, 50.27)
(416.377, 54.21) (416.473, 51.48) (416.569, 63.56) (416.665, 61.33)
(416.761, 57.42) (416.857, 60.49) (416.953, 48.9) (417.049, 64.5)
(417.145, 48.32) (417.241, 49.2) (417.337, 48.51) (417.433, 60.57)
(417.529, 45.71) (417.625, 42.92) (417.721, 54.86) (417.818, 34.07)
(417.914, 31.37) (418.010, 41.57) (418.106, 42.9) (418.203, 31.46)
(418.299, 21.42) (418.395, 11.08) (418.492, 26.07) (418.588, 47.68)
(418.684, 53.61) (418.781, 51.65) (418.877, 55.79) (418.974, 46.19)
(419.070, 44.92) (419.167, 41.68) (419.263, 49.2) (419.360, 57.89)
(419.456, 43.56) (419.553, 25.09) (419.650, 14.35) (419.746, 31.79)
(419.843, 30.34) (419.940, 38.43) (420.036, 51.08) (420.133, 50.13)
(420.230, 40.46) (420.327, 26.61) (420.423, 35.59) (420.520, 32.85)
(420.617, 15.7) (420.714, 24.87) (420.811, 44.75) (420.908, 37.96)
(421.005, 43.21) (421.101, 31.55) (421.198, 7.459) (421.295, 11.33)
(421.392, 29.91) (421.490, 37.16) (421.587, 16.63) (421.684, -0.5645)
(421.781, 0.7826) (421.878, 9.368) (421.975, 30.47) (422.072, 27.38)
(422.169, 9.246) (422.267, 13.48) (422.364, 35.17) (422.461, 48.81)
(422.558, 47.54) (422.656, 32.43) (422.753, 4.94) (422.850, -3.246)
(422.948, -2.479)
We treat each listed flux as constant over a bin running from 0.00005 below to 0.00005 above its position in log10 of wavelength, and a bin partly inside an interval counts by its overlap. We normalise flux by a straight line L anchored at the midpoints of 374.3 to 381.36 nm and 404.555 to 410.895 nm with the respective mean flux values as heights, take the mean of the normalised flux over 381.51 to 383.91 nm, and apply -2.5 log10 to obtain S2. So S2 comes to 0.24 mag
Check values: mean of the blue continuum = 52.7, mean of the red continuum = 53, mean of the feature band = 42.3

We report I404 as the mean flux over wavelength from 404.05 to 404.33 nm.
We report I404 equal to 64.3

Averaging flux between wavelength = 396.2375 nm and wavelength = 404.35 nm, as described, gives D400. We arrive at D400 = 56.5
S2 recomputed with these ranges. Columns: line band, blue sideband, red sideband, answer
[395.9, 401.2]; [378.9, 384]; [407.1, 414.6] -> -0.188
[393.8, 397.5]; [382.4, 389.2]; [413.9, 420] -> 0.067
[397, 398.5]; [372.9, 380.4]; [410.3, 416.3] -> -0.053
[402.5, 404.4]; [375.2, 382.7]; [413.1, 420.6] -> -0.200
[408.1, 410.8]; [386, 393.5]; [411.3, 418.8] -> 0.144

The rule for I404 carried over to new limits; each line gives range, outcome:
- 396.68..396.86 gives -0.157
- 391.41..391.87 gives 90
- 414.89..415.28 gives 31.3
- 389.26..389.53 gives 110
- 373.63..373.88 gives 62.1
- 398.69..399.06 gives 59.1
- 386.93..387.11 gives 72.9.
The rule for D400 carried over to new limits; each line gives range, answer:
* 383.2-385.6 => 65.6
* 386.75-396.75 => 84.1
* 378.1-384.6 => 46.5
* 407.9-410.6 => 50.1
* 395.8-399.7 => 51.5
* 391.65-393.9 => 82.3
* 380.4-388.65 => 61.4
